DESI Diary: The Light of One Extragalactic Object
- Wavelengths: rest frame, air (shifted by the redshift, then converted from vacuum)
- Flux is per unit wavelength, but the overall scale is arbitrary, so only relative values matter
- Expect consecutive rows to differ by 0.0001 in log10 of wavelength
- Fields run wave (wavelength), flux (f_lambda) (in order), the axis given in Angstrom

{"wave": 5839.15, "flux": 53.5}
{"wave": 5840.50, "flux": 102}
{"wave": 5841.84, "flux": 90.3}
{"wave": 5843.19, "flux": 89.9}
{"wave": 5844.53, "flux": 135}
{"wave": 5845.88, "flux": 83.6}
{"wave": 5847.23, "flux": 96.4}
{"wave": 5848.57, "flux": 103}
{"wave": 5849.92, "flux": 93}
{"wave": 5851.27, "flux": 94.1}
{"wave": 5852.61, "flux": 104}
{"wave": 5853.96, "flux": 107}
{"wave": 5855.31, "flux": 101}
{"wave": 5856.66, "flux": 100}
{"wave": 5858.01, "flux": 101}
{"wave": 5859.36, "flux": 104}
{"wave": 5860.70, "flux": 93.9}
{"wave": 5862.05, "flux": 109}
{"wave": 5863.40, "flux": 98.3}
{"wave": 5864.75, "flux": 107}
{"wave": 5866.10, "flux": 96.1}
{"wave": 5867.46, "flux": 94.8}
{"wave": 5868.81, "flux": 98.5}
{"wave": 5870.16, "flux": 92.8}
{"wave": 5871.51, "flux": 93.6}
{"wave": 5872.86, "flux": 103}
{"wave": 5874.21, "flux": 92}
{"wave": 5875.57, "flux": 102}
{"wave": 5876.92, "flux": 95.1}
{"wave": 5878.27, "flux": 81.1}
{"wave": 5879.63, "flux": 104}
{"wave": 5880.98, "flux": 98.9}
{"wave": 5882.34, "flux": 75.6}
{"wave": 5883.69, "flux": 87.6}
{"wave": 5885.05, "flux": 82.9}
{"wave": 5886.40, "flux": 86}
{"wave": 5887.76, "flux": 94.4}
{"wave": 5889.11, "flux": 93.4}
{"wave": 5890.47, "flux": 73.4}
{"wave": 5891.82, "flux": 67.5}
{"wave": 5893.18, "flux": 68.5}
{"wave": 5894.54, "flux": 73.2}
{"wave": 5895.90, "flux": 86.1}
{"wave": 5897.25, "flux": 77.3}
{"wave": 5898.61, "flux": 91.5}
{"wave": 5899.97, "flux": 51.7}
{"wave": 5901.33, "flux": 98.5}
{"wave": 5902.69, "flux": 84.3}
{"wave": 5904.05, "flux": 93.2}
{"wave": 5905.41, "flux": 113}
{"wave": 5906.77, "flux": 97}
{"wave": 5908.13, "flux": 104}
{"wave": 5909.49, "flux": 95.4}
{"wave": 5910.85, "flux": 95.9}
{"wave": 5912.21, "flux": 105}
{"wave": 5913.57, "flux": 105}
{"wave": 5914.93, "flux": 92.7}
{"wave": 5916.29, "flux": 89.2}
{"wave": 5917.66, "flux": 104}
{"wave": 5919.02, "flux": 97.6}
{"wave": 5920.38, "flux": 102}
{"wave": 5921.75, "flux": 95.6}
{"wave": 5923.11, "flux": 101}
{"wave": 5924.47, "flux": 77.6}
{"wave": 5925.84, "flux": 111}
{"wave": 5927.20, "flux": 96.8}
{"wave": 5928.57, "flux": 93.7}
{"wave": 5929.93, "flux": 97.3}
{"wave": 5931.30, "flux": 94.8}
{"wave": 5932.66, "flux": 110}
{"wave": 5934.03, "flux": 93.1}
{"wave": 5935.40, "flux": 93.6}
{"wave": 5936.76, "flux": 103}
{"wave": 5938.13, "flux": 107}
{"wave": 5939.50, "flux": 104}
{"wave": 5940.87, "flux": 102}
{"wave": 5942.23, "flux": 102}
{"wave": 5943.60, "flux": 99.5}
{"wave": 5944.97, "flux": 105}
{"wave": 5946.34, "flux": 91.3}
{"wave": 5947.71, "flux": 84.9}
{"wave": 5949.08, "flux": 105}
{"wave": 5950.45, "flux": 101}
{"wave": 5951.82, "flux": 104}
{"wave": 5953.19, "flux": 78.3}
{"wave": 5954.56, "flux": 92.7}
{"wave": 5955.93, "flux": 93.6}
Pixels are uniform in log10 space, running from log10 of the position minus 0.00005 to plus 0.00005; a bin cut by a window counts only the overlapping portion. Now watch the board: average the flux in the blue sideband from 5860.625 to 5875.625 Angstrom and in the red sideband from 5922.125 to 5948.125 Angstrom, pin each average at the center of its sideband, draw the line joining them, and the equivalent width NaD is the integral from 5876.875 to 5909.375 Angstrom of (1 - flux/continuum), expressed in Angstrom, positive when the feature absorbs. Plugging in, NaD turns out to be 3.9 Angstrom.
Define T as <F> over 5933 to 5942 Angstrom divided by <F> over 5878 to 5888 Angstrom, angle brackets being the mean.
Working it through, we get 1.14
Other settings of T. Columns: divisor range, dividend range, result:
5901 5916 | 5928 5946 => 1.02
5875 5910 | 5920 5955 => 1.12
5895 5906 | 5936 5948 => 1.16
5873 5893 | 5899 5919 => 1.08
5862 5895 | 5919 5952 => 1.09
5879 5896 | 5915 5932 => 1.15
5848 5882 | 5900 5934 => 0.99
